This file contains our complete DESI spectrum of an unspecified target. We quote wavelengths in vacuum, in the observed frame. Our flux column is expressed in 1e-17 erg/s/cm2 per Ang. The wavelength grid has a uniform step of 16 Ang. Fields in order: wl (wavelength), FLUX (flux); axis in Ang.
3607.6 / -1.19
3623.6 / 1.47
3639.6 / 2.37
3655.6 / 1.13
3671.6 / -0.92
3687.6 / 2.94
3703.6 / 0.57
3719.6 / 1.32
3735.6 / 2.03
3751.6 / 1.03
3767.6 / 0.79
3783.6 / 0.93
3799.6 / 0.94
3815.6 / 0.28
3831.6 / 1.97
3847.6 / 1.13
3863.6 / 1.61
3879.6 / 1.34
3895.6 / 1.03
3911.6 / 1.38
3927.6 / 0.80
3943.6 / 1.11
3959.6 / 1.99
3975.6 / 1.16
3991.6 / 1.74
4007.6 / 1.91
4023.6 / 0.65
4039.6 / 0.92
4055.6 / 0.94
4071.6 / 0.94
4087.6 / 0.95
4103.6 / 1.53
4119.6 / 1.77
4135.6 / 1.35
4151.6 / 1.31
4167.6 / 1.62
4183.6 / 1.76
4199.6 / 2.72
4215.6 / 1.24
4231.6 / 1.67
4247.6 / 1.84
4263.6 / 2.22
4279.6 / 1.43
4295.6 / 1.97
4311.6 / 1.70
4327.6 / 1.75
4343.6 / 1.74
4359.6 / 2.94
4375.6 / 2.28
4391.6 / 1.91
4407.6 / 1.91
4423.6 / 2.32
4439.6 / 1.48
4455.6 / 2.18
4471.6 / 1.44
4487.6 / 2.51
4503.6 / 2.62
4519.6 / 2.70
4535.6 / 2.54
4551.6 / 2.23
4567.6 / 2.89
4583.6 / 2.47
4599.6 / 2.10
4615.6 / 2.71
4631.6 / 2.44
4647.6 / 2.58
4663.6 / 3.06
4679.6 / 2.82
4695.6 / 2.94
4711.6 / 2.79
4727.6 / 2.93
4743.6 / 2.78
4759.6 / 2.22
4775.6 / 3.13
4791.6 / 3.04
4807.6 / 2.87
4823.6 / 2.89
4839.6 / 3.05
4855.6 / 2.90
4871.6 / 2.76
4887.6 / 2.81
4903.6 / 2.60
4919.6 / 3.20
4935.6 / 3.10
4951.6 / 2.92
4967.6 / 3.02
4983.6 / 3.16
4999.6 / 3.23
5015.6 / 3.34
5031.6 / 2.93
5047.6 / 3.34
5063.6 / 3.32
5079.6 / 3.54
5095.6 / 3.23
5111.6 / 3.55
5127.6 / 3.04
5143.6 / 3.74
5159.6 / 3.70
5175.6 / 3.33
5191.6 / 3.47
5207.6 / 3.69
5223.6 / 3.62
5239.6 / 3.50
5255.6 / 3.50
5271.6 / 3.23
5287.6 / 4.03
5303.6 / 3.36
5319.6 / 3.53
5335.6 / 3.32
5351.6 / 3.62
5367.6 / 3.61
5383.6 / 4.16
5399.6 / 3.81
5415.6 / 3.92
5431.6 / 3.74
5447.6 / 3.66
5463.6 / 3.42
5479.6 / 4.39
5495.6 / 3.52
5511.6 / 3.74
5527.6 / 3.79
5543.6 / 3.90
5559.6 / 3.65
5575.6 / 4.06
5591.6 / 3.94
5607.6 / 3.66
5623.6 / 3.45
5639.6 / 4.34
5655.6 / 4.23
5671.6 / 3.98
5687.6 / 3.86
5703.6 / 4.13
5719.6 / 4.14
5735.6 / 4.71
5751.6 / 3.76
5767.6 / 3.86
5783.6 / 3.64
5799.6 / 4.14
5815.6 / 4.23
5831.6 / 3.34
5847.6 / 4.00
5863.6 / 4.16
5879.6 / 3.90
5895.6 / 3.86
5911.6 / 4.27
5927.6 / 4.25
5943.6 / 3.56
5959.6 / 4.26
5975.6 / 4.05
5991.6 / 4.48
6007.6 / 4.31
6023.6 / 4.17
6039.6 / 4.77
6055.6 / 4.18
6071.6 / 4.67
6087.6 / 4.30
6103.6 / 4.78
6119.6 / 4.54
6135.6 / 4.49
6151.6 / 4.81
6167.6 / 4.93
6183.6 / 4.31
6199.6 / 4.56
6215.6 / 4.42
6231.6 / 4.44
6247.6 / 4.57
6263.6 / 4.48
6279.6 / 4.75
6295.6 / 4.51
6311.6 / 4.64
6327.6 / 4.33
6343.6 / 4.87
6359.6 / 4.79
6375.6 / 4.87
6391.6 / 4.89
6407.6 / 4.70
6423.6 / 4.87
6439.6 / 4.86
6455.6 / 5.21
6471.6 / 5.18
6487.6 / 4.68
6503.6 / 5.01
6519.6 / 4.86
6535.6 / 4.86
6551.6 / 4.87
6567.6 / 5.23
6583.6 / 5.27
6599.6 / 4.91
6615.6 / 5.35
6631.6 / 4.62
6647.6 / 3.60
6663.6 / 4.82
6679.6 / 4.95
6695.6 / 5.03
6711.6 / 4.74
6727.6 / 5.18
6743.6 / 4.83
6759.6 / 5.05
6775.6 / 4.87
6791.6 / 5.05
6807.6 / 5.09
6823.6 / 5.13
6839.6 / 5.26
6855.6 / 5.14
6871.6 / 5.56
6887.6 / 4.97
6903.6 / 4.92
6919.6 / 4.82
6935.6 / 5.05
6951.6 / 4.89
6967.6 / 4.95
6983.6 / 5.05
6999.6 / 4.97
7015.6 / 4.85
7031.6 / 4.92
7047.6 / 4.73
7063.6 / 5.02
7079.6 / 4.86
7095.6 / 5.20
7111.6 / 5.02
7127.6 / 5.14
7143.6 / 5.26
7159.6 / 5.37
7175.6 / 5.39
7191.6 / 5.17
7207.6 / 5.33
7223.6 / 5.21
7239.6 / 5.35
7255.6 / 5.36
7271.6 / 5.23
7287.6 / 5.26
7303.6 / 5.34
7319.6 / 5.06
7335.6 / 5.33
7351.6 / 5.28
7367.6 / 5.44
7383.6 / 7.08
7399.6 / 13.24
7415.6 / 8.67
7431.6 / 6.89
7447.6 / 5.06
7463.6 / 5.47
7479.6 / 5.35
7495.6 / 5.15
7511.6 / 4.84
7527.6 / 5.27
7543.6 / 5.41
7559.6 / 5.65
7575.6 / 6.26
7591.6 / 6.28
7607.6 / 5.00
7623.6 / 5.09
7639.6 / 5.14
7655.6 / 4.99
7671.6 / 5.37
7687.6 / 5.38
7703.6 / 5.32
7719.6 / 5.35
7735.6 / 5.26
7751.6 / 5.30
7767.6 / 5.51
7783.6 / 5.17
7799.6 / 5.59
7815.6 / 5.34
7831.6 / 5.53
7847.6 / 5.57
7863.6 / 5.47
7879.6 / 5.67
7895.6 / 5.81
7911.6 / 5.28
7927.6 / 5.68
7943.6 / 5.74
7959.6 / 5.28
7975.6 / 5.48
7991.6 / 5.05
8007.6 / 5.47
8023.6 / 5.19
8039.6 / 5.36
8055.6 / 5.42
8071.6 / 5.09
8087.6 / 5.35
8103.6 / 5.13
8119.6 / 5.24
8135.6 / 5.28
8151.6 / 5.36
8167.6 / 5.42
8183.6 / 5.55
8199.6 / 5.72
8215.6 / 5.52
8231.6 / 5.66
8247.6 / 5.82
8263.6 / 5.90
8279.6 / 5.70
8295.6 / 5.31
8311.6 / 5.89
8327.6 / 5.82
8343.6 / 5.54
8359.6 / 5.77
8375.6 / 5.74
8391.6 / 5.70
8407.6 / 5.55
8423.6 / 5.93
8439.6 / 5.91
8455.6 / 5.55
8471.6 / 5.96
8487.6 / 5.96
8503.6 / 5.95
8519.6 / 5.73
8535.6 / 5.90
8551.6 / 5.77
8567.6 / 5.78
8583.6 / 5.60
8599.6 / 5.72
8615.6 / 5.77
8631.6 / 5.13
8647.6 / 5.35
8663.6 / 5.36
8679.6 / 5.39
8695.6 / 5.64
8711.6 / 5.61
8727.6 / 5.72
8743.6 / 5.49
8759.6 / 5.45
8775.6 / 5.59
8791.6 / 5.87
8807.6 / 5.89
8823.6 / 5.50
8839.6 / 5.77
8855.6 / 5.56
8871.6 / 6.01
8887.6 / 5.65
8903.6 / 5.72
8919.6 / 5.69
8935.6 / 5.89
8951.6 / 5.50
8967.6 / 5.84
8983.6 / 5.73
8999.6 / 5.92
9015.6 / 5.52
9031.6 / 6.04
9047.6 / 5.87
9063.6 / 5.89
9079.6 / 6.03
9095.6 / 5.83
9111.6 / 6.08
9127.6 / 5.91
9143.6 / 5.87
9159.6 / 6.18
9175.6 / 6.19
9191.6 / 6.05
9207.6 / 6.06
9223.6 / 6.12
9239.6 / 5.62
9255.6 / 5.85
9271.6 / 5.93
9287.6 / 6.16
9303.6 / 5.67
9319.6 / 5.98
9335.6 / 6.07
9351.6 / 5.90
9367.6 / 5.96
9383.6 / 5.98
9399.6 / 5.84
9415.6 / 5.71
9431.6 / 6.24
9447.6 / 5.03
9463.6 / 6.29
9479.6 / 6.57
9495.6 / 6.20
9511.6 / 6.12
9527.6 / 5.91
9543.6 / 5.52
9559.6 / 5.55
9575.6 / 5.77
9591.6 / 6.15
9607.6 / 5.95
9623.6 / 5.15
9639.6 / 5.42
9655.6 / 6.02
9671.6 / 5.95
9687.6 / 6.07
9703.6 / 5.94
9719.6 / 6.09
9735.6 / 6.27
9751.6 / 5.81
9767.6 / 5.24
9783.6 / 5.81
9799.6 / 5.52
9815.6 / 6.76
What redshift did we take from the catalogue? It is 0.127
